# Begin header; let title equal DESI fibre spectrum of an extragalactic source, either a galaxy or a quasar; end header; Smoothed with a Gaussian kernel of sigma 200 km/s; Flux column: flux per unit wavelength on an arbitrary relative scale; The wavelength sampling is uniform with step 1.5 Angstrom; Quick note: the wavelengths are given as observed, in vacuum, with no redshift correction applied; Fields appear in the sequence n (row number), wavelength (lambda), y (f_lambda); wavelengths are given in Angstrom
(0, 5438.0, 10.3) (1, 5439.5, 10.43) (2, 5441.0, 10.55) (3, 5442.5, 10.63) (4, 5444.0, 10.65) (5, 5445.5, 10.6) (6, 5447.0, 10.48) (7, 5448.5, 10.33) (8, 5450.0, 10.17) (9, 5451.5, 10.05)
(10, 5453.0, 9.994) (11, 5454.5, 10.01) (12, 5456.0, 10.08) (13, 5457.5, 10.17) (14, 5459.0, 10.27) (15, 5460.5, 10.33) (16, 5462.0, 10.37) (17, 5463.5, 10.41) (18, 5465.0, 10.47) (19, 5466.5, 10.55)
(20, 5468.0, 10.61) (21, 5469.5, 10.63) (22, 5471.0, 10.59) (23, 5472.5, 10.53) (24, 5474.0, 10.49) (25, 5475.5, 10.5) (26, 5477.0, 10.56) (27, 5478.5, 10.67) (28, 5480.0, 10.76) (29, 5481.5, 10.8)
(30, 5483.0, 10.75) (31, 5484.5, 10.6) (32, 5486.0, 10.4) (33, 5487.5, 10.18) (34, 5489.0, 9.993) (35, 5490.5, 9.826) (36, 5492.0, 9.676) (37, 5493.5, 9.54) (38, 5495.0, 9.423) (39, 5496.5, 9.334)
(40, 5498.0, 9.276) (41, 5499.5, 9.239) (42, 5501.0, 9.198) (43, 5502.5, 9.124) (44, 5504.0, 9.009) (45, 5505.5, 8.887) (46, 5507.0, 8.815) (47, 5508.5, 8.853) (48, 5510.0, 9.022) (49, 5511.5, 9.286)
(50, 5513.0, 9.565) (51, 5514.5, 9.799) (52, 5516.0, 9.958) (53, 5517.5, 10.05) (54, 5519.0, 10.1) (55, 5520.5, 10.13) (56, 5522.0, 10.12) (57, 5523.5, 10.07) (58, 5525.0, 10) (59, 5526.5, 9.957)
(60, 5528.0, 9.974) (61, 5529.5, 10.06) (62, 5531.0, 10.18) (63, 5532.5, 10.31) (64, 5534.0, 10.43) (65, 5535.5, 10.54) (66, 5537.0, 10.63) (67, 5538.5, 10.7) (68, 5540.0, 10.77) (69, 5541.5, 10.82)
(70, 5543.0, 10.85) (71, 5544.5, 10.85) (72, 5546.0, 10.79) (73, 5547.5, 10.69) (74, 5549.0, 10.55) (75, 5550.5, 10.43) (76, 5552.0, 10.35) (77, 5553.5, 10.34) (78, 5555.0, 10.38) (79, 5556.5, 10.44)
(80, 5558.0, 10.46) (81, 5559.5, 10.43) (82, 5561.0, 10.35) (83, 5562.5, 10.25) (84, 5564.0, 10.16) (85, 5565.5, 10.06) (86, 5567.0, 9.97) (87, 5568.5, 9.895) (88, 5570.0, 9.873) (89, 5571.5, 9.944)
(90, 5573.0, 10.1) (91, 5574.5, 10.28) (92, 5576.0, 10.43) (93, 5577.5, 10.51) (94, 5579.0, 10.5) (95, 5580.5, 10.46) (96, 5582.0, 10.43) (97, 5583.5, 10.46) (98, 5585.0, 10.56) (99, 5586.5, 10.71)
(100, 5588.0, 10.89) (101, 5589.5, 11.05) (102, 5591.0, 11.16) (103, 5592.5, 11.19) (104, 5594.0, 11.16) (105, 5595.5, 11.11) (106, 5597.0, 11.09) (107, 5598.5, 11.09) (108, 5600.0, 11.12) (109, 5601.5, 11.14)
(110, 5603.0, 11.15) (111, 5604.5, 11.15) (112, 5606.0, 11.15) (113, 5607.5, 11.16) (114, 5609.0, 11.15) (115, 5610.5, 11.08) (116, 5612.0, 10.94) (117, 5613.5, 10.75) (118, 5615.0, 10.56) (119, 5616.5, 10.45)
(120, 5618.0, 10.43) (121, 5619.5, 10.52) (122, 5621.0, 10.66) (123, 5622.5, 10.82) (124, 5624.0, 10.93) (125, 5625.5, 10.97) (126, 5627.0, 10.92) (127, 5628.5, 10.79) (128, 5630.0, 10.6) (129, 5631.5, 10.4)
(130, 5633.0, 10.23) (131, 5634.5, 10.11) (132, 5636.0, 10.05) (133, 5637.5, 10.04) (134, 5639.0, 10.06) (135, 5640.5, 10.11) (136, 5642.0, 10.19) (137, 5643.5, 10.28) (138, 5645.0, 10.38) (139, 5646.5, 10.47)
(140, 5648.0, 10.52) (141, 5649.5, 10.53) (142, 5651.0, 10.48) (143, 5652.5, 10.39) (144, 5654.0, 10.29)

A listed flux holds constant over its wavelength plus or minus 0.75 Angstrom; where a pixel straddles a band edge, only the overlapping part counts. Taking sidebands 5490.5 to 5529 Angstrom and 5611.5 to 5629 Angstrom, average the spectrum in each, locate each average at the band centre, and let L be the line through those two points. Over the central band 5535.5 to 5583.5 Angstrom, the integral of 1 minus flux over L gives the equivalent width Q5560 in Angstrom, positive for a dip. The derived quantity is -1.6 Angstrom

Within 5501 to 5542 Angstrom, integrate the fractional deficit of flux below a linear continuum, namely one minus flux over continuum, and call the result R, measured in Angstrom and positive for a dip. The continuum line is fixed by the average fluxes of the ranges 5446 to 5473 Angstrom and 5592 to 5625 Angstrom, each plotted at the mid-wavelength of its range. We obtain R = 2.8 Angstrom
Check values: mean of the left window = 10.3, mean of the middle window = 9.88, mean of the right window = 10.9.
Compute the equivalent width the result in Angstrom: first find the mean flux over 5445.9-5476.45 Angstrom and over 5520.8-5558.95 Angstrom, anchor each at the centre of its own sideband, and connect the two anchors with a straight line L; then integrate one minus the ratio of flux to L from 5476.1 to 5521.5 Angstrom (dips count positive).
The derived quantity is 2.7 Angstrom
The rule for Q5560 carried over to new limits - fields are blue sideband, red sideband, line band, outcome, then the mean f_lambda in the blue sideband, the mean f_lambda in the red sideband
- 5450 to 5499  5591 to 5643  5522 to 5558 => 0.1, 10.2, 10.7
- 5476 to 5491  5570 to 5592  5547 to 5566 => 0.2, 10.5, 10.5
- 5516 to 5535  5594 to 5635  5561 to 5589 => 0.6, 10.1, 10.8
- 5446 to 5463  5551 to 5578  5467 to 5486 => -0.7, 10.2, 10.2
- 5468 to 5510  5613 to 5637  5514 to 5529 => 0.1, 9.91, 10.6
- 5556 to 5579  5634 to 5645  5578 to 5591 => -0.6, 10.2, 10.1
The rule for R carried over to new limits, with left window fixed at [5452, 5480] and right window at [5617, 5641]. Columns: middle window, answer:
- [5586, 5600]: -0.8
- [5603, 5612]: -0.6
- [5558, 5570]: 0.3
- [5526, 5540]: 0.1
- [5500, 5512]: 1.6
